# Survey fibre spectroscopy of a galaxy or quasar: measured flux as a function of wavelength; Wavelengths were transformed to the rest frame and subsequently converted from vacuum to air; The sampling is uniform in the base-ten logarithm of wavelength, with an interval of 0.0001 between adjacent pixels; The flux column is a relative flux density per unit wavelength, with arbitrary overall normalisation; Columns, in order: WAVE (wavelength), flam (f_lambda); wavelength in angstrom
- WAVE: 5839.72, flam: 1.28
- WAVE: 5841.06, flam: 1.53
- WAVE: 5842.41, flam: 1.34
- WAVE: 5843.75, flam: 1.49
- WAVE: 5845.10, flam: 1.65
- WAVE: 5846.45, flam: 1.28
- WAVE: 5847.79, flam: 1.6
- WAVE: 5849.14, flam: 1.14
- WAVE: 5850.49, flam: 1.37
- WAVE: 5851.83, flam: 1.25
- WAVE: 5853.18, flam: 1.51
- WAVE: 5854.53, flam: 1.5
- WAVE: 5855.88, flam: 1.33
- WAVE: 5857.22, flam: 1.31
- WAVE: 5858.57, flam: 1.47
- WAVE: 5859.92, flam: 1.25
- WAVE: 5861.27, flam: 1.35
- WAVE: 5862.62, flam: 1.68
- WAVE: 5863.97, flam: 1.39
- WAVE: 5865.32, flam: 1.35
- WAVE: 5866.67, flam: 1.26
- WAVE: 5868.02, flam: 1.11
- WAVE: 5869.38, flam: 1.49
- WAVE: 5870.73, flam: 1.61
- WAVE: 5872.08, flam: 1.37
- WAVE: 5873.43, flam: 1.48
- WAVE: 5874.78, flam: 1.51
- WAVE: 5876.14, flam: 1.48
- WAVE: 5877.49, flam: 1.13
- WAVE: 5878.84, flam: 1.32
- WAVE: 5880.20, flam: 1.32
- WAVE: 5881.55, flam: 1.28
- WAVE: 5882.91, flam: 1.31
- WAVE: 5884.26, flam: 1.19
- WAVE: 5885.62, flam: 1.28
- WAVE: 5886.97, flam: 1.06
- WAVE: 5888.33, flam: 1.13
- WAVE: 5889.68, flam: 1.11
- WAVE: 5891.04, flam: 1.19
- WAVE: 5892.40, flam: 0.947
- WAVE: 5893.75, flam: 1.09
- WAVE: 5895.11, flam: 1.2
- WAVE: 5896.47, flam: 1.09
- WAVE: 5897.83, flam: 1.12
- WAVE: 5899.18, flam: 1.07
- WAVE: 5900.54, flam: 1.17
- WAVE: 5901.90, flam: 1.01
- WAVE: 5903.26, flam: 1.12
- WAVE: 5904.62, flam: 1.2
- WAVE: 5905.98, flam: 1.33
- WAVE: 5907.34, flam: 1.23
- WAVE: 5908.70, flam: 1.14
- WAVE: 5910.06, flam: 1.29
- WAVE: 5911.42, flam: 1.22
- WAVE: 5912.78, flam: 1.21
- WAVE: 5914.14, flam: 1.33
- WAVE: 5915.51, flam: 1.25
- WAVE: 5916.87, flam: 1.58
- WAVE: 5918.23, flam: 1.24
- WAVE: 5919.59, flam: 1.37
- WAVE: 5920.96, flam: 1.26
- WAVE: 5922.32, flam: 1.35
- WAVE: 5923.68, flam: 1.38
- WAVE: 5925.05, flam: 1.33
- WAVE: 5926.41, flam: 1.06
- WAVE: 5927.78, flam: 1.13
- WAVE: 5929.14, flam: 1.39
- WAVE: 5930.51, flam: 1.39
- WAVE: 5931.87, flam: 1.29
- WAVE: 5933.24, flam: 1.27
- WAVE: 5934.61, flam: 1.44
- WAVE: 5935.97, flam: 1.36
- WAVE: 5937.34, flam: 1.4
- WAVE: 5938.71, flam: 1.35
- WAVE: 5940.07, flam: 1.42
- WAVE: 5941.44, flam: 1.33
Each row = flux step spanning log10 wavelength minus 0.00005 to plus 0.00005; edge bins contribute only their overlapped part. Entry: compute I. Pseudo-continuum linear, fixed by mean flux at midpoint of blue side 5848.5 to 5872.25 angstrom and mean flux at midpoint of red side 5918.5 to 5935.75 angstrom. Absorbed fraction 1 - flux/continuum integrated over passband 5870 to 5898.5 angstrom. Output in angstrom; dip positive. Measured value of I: 2.2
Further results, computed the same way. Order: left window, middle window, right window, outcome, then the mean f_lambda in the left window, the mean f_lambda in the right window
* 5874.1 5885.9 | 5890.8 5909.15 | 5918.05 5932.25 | 2.4 angstrom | 1.31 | 1.29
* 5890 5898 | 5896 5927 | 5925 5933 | -1.3 angstrom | 1.1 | 1.26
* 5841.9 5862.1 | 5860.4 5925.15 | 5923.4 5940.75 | 4.2 angstrom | 1.39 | 1.32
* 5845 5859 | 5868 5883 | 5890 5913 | -1.2 angstrom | 1.39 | 1.15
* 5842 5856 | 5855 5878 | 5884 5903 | -1.7 angstrom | 1.41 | 1.12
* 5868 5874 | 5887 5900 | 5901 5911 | 1.8 angstrom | 1.44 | 1.19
